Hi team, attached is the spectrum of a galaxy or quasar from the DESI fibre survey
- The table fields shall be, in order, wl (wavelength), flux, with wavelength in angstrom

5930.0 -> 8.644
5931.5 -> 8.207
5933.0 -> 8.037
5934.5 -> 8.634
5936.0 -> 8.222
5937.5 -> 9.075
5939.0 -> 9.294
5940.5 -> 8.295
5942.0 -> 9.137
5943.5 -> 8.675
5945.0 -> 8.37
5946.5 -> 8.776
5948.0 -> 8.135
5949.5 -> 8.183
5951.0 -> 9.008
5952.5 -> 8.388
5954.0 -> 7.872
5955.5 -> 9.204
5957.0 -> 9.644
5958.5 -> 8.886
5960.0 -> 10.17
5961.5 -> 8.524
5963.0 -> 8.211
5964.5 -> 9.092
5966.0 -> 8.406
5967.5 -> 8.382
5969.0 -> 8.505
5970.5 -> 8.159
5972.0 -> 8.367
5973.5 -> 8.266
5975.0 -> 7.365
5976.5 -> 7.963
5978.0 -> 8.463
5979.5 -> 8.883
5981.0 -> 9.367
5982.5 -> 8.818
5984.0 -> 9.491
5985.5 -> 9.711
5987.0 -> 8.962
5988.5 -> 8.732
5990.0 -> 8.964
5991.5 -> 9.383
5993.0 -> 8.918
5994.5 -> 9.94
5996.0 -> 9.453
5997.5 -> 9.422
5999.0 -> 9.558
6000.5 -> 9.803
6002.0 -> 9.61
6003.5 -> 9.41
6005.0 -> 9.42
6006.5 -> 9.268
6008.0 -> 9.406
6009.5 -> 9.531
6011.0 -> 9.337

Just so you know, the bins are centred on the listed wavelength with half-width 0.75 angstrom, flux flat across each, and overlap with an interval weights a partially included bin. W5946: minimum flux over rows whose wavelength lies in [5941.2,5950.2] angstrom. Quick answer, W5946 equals 8.135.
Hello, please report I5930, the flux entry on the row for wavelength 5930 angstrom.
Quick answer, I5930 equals 8.644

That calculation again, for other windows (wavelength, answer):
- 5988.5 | 8.732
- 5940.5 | 8.295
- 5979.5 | 8.883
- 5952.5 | 8.388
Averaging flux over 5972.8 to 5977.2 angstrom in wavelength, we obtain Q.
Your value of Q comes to 7.86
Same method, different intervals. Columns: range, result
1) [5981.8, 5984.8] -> 9.17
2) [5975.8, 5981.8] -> 8.68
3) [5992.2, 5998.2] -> 9.43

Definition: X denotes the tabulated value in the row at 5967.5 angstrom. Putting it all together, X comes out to 8.382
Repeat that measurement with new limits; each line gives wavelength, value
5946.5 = 8.776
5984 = 9.491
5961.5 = 8.524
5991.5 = 9.383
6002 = 9.61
